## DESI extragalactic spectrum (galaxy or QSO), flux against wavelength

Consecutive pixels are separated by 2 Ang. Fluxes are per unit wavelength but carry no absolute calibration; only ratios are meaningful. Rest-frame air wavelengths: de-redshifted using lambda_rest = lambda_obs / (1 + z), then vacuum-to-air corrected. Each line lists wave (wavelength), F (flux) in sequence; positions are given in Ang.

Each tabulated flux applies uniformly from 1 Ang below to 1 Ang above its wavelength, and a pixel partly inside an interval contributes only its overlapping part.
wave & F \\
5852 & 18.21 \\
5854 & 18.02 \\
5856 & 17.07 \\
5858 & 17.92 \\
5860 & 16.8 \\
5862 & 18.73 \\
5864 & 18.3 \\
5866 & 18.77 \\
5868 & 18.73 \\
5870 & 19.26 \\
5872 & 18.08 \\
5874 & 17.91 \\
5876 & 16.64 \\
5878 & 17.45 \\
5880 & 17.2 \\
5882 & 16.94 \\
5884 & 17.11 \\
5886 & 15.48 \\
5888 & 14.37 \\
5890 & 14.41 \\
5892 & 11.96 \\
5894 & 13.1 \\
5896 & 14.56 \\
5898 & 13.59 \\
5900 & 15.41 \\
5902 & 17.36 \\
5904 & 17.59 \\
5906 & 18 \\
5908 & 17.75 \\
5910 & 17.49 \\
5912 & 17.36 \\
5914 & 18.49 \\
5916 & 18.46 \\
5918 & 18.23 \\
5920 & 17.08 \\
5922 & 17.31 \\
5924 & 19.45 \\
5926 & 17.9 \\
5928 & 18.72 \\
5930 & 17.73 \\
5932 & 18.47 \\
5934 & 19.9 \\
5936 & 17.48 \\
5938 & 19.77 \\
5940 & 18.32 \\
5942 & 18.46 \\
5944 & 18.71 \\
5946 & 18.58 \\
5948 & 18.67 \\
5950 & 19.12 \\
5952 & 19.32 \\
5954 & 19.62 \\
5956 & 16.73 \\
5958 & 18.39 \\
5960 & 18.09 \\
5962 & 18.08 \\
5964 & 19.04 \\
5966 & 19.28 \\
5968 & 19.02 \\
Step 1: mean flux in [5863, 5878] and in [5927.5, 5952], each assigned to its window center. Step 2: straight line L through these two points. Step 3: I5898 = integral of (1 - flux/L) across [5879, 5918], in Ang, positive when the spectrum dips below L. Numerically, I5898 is 4.7 Ang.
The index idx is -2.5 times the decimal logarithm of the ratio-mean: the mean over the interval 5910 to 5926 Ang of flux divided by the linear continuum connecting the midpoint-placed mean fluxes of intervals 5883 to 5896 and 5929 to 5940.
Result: -0.06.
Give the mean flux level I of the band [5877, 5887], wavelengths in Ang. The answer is 16.8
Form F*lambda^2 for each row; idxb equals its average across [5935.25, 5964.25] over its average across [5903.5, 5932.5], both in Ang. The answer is 1.04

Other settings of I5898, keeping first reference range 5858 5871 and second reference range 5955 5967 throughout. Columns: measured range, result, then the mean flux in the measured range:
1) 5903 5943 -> 0.3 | 18.2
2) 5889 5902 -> 3.0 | 14.1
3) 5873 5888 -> 1.3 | 16.8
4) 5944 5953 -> -0.3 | 18.9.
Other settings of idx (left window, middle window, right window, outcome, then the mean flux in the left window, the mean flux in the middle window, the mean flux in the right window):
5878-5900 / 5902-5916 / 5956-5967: -0.119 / 15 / 17.8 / 18.4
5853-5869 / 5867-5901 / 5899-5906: 0.094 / 18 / 16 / 17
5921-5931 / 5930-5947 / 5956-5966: -0.023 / 18.2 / 18.7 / 18.3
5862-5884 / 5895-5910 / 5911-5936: 0.107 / 17.9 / 16.4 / 18.2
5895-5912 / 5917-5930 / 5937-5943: -0.017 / 16.5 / 18.1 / 18.8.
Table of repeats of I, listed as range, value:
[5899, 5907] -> 17.1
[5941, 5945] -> 18.6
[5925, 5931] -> 18.1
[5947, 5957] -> 18.7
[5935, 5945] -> 18.5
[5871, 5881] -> 17.5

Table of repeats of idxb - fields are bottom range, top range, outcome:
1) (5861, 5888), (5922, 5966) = 1.08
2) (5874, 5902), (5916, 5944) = 1.21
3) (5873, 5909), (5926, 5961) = 1.19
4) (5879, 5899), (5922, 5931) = 1.25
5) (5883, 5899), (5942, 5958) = 1.33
